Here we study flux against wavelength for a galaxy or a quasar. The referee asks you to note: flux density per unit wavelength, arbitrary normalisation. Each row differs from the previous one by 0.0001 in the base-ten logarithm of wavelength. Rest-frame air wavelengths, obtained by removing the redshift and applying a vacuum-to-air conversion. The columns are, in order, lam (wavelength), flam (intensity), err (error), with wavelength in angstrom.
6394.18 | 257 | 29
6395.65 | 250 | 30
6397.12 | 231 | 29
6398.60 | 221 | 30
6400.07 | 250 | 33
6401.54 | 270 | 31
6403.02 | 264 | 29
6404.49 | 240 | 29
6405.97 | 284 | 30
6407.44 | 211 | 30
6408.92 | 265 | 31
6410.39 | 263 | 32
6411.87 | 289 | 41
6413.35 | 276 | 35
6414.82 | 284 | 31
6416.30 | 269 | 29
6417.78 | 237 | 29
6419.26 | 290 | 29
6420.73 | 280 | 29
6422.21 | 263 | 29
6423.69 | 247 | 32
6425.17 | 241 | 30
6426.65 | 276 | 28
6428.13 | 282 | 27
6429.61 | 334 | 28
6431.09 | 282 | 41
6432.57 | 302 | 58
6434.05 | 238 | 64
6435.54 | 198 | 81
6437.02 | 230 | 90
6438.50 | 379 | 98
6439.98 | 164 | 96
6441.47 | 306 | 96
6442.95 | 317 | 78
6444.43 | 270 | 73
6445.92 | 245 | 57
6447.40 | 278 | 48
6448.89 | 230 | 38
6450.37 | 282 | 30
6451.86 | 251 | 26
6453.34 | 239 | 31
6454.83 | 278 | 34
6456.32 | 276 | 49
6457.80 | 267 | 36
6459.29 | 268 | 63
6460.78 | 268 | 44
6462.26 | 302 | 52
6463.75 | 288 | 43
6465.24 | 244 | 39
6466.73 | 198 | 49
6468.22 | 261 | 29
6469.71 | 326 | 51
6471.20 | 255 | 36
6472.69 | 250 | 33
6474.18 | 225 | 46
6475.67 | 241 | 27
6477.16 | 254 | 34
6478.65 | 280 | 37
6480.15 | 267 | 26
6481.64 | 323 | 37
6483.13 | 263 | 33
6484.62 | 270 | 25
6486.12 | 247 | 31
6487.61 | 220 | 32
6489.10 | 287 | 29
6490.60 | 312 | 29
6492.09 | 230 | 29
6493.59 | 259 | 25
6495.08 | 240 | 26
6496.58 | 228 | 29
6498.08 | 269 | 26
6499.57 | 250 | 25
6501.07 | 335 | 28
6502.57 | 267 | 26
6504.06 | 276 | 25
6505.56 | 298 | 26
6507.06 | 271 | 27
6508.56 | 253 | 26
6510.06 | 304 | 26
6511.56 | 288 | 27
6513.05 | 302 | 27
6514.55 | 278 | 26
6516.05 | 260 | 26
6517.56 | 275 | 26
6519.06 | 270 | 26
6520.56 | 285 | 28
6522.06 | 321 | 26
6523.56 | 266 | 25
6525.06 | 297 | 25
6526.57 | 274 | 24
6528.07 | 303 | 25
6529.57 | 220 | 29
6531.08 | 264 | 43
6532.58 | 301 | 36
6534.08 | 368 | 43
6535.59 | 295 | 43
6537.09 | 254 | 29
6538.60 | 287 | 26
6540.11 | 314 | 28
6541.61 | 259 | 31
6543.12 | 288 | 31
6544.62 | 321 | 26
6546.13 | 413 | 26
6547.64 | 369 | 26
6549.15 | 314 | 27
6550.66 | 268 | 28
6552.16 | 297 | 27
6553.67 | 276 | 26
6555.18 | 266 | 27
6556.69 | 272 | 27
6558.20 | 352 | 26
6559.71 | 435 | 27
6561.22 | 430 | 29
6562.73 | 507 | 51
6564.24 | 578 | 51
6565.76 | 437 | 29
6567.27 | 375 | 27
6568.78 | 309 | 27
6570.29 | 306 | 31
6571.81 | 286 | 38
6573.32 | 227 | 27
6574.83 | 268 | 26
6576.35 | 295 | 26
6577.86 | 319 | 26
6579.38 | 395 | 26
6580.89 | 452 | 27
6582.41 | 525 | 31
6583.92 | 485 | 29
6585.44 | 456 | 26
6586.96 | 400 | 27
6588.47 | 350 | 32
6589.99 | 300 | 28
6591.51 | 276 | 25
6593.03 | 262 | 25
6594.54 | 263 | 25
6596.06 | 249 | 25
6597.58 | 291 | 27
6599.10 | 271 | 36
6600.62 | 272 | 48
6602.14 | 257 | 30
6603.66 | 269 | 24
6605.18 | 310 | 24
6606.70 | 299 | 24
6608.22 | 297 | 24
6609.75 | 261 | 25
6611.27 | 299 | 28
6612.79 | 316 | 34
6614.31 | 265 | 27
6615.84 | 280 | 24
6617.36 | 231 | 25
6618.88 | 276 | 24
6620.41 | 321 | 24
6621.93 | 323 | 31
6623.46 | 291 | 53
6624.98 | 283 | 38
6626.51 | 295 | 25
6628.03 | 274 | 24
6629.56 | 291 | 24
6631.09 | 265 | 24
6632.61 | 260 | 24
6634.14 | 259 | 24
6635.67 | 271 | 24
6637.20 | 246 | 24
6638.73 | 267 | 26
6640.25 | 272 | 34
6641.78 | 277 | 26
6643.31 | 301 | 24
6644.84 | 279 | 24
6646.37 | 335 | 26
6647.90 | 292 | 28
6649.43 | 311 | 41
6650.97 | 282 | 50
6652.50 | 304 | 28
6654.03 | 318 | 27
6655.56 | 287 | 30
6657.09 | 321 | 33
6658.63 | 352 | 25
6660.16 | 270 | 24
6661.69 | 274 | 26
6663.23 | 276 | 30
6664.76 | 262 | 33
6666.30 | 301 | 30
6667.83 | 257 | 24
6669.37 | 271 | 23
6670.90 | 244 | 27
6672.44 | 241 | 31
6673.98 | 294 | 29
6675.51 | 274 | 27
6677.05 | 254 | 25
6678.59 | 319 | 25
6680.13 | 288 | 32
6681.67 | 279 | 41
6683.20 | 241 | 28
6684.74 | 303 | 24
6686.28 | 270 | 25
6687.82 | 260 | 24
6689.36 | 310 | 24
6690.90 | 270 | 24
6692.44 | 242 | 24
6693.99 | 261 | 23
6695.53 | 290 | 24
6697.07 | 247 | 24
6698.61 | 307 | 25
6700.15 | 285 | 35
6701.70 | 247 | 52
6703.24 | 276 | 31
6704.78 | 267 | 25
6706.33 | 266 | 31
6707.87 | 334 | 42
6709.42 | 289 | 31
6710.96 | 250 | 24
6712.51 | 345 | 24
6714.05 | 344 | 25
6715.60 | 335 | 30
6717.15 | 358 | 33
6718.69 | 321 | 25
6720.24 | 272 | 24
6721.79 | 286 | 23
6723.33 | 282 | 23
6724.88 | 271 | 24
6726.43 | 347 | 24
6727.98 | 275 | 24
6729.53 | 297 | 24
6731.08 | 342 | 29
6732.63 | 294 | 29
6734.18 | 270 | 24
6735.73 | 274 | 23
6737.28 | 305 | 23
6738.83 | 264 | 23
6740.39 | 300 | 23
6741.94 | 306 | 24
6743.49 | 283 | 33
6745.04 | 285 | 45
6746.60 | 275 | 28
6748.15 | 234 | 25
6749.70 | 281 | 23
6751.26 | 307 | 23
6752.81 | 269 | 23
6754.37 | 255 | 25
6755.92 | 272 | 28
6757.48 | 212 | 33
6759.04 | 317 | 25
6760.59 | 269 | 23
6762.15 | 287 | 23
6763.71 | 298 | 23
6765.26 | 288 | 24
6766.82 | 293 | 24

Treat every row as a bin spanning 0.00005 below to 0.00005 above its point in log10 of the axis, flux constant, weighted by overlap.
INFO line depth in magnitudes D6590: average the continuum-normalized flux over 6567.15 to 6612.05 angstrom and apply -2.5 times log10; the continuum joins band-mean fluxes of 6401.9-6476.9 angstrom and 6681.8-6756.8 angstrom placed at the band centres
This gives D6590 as -0.16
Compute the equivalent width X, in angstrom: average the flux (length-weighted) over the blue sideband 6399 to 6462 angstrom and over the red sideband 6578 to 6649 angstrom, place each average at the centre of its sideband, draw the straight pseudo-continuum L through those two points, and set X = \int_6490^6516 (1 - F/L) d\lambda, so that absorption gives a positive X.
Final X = 0.7 angstrom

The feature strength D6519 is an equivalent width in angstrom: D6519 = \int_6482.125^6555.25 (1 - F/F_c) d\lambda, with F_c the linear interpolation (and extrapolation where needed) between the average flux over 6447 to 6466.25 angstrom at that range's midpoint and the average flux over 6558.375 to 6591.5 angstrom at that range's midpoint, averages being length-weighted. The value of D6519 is 9.9 angstrom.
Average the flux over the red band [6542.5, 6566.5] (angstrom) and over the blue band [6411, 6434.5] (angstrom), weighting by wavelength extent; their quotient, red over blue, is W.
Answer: 1.33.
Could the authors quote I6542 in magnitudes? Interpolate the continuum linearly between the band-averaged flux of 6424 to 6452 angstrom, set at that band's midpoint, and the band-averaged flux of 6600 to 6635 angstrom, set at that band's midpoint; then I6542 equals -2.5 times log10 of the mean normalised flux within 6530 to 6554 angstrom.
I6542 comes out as -0.11 mag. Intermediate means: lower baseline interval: 269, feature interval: 305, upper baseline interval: 282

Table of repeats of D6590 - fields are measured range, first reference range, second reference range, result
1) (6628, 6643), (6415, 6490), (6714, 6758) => 0.05 mag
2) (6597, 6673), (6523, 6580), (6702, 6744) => 0.10 mag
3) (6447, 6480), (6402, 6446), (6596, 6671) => 0.04 mag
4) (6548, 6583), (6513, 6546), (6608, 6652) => -0.23 mag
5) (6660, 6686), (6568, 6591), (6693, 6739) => 0.15 mag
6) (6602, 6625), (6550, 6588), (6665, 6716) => 0.17 mag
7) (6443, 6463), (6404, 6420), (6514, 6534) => 0.01 mag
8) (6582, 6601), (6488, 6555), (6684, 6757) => -0.17 mag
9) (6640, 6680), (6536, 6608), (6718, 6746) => 0.09 mag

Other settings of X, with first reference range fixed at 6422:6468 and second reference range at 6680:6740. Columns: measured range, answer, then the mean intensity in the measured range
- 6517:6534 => -0.6 angstrom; 283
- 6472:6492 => 0.4 angstrom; 264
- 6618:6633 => -0.4 angstrom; 288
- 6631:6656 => -0.1 angstrom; 284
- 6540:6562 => -4.0 angstrom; 326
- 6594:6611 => 0.1 angstrom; 277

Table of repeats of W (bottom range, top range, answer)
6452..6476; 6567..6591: 1.37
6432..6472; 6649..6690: 1.07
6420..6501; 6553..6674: 1.17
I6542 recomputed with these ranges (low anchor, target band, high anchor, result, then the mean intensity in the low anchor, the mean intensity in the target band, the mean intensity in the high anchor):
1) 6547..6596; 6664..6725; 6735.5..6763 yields 0.06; 353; 283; 278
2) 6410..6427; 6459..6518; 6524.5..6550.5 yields 0.08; 268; 268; 302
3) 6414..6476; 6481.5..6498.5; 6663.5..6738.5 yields 0.04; 266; 260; 286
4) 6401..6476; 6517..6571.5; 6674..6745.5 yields -0.18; 265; 324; 289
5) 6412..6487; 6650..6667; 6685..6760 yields -0.05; 267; 295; 286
